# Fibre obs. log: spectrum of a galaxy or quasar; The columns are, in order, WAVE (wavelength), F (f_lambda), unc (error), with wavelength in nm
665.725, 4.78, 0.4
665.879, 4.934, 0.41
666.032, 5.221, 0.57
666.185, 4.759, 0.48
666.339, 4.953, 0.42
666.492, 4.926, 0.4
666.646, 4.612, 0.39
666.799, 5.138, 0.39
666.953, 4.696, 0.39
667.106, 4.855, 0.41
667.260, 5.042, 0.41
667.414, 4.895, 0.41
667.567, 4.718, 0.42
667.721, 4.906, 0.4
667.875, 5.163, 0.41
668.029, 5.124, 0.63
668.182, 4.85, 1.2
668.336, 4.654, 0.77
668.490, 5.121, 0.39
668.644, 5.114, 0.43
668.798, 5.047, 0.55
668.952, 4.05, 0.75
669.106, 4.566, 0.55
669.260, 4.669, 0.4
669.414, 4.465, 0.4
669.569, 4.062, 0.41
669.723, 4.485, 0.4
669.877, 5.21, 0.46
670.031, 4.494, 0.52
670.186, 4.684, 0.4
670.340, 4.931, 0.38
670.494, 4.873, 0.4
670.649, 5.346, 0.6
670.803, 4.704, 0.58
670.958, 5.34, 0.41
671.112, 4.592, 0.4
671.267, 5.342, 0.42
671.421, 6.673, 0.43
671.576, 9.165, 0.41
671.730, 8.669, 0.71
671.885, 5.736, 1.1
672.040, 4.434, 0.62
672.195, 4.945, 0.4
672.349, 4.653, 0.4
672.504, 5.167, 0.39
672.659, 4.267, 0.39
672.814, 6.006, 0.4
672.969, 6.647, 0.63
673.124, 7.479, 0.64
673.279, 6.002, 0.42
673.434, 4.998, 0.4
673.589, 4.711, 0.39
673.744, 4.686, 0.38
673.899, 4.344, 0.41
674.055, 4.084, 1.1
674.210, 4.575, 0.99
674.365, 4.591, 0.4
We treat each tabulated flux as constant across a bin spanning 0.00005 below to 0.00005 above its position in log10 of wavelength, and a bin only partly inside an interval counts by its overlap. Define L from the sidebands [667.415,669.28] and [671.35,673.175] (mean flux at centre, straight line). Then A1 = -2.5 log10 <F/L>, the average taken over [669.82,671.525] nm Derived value 0.09 mag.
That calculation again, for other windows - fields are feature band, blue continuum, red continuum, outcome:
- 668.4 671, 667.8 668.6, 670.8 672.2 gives 0.151 mag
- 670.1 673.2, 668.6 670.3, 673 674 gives -0.128 mag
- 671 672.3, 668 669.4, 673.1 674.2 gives -0.239 mag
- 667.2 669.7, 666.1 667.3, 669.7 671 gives 0.026 mag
